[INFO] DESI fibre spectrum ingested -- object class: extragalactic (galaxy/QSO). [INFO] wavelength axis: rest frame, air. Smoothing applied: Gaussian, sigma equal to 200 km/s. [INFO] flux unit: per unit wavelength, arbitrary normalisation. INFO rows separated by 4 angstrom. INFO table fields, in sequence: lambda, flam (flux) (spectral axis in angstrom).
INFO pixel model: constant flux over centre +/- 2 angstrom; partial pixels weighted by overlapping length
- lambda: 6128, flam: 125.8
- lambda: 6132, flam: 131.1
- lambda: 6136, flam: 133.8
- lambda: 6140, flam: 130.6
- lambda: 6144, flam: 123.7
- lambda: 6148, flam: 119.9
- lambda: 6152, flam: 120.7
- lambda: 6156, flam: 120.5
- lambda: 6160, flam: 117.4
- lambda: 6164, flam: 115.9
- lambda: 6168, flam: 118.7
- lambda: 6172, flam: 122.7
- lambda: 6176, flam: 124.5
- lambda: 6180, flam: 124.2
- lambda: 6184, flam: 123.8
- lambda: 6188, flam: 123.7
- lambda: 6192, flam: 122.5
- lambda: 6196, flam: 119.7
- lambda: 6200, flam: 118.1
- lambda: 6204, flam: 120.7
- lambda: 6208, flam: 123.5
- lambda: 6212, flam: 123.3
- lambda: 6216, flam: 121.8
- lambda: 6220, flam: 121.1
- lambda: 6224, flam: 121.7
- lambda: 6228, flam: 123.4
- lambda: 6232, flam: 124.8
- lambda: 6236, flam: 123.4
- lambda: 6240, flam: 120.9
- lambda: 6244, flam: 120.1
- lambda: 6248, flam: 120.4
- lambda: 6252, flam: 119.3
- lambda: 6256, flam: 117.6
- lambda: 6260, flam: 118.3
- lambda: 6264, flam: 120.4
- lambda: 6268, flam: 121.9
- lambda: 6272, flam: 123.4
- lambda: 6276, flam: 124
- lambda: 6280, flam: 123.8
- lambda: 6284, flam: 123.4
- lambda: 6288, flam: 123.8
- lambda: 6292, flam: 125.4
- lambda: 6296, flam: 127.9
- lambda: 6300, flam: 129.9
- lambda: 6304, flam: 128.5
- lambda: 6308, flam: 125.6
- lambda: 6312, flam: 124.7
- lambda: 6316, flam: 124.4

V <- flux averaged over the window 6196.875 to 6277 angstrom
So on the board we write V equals 121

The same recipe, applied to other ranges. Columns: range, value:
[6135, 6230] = 122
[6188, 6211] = 121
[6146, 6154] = 120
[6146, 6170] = 119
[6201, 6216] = 122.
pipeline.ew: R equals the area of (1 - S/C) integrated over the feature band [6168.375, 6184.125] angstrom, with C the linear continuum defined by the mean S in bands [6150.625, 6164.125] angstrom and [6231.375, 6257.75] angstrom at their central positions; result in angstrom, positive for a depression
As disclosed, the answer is -0.5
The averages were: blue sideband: 119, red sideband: 121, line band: 123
